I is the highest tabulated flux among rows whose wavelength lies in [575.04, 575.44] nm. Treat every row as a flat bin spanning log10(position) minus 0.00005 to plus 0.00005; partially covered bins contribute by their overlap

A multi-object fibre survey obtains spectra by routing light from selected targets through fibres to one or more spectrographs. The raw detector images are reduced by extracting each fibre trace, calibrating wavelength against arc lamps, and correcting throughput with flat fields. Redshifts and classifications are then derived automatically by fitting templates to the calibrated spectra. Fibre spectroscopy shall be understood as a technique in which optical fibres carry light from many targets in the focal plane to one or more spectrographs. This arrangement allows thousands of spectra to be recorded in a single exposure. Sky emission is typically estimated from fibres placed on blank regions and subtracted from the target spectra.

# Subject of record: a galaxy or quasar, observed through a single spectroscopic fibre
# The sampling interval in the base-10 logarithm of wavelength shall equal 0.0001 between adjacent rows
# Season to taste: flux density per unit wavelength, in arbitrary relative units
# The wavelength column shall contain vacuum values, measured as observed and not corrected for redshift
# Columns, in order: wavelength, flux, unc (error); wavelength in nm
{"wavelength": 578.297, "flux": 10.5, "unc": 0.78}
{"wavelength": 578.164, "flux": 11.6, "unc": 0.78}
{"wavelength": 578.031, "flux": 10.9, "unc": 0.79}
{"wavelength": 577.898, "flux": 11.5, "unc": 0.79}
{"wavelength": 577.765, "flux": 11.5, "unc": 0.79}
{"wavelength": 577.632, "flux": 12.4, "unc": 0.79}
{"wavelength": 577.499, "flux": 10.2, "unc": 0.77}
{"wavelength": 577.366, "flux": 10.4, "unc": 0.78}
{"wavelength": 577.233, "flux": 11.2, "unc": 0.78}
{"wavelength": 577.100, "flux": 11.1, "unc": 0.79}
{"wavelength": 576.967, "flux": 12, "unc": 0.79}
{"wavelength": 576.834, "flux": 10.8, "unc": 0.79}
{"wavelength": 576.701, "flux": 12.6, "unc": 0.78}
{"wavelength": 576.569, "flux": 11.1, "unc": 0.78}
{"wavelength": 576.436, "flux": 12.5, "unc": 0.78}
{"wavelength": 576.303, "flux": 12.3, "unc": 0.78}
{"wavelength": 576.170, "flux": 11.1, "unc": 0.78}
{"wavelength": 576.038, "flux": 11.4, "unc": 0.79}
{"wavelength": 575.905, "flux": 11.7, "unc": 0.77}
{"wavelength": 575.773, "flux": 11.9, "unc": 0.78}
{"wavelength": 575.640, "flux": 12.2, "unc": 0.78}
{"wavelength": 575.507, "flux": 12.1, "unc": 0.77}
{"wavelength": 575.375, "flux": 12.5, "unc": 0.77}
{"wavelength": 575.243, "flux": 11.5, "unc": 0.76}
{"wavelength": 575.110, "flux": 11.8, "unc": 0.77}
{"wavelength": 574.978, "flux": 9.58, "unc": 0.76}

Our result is 12.5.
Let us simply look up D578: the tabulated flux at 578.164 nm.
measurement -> 11.6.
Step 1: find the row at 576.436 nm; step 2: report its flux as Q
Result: 12.5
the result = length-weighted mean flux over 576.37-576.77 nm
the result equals 12.1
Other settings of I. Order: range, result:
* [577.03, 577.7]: 12.4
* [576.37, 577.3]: 12.6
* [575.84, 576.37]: 12.3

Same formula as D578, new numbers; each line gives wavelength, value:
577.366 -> 10.4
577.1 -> 11.1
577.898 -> 11.5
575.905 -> 11.7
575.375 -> 12.5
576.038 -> 11.4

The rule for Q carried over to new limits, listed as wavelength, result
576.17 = 11.1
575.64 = 12.2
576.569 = 11.1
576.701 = 12.6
